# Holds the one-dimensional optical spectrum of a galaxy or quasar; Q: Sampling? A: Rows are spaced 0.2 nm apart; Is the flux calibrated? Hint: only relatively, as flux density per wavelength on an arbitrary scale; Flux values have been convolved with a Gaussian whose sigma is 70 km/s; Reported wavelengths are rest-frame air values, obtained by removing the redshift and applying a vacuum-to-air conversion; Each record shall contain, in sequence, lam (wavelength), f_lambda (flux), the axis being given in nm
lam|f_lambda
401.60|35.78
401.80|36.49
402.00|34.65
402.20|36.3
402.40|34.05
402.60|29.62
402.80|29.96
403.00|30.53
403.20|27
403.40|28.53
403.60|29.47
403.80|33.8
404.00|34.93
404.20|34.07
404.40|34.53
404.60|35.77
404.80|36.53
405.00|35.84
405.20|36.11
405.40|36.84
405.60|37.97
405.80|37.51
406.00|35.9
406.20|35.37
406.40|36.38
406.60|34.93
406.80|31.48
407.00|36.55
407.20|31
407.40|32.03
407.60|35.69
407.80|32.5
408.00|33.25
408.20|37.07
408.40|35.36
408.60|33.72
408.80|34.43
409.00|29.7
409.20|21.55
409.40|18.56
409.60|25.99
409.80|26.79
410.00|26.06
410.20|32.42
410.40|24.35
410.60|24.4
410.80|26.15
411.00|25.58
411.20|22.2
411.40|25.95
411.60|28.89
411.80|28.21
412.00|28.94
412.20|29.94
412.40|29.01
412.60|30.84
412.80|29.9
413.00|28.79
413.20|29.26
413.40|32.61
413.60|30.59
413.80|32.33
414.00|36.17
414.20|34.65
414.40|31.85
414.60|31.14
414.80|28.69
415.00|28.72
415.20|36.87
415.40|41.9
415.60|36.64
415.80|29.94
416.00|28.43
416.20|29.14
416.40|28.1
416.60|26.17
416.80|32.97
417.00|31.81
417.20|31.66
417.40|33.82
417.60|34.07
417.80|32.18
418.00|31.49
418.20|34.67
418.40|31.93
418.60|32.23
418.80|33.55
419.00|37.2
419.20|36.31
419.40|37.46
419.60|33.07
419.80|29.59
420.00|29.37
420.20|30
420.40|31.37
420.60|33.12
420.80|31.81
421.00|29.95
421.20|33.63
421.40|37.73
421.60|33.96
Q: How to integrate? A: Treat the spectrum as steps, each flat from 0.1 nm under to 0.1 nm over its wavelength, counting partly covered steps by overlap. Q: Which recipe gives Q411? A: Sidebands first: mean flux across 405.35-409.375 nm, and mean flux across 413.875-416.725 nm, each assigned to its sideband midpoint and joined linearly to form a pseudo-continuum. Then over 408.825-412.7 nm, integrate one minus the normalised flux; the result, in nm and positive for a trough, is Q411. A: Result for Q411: 0.727 nm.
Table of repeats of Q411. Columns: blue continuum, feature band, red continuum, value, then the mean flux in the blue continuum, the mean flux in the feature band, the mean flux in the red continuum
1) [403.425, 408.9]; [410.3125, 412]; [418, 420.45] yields 0.403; 34.7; 25.9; 33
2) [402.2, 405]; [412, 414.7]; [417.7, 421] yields 0.118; 32.5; 31.2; 32.7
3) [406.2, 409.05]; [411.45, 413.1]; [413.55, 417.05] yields 0.180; 34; 29.2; 32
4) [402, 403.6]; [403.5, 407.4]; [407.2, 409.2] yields -0.359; 31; 34.9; 33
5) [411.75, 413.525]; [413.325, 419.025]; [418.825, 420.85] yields -0.194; 29.8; 32.4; 33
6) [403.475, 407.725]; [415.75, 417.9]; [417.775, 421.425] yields 0.162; 34.8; 30.8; 32.9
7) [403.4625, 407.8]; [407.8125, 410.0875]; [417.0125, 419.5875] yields 0.334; 34.8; 29.5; 33.8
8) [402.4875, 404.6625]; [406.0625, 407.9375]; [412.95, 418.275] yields -0.135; 31.6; 34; 32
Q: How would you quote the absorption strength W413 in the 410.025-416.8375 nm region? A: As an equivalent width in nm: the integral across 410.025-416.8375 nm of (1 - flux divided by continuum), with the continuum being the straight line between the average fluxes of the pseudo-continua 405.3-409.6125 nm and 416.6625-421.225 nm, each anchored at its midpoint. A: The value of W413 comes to 0.59 nm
